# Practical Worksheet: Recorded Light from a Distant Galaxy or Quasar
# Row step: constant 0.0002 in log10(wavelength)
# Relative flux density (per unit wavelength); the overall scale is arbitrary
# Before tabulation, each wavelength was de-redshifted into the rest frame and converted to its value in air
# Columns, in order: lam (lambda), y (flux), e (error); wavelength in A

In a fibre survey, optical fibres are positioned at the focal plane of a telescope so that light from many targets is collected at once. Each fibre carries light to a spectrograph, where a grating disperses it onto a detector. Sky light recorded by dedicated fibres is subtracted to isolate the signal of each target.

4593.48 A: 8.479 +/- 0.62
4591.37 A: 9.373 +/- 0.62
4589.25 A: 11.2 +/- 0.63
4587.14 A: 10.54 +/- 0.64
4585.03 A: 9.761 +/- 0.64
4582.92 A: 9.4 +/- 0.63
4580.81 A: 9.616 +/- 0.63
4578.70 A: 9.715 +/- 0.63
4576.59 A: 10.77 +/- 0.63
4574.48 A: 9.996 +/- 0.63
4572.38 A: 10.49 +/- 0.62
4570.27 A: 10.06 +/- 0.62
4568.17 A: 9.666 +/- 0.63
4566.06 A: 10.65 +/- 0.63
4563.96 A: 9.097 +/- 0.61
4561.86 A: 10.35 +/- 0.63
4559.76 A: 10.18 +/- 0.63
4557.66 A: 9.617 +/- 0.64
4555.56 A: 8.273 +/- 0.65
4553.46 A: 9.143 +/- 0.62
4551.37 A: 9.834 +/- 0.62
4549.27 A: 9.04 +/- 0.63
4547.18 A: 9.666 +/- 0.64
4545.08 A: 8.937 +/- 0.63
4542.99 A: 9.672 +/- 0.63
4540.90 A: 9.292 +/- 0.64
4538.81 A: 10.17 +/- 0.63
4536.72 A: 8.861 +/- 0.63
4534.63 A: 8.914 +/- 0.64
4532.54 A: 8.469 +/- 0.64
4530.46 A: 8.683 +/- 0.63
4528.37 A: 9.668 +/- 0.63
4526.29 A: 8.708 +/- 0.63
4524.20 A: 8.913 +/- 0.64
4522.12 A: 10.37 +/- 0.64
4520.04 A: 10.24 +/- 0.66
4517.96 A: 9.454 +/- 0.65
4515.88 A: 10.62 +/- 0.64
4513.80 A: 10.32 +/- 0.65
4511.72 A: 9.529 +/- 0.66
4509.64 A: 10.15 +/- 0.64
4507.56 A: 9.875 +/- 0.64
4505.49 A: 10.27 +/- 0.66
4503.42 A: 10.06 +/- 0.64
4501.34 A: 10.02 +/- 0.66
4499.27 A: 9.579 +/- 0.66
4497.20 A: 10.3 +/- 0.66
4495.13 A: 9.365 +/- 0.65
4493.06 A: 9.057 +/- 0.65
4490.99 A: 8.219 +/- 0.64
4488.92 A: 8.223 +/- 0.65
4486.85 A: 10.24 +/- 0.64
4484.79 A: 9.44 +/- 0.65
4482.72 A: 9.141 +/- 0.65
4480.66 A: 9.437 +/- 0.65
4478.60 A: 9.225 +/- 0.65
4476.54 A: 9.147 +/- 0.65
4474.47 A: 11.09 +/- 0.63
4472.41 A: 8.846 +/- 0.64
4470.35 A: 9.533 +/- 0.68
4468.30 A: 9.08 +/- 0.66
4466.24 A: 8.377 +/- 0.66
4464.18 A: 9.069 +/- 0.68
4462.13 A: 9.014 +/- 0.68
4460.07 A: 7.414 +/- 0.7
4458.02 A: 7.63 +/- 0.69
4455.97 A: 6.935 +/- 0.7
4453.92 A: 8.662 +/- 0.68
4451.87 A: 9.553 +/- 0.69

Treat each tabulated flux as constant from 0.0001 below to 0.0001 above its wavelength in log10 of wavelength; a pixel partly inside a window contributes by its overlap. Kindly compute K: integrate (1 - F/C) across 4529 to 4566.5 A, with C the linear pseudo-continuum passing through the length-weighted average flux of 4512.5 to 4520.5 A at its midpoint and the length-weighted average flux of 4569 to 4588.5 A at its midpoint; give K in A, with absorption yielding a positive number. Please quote 2.7 A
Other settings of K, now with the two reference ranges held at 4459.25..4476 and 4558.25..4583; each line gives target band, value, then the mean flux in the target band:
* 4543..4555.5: 0.70 A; 9.27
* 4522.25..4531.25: 0.44 A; 9.14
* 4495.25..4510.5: -0.97 A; 10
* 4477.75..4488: -0.31 A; 9.49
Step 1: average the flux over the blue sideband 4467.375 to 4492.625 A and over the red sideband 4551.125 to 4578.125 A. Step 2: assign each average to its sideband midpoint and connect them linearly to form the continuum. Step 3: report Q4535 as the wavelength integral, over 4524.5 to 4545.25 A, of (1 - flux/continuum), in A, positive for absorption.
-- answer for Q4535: 1.1 A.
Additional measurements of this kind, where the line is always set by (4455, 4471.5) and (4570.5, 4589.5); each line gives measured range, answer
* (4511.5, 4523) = -1.2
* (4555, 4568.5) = 0.1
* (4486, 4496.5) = -0.3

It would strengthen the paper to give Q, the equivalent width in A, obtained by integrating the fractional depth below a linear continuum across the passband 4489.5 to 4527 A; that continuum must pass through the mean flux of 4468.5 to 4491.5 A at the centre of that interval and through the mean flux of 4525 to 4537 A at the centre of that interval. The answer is -2.6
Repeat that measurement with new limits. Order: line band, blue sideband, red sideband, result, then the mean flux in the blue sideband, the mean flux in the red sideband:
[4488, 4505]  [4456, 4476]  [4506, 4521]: 0.4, 8.8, 10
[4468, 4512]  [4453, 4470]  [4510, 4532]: -2.9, 8.33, 9.64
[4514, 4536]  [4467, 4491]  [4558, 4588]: 0.5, 9.34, 10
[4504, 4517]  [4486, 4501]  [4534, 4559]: -1.1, 9.3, 9.3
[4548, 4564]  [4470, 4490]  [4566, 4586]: 0.6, 9.42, 9.98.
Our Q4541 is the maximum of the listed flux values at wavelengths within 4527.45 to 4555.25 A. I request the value 10.17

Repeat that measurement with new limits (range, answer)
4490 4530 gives 10.62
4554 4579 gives 10.77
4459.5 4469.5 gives 9.08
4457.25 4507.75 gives 11.09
